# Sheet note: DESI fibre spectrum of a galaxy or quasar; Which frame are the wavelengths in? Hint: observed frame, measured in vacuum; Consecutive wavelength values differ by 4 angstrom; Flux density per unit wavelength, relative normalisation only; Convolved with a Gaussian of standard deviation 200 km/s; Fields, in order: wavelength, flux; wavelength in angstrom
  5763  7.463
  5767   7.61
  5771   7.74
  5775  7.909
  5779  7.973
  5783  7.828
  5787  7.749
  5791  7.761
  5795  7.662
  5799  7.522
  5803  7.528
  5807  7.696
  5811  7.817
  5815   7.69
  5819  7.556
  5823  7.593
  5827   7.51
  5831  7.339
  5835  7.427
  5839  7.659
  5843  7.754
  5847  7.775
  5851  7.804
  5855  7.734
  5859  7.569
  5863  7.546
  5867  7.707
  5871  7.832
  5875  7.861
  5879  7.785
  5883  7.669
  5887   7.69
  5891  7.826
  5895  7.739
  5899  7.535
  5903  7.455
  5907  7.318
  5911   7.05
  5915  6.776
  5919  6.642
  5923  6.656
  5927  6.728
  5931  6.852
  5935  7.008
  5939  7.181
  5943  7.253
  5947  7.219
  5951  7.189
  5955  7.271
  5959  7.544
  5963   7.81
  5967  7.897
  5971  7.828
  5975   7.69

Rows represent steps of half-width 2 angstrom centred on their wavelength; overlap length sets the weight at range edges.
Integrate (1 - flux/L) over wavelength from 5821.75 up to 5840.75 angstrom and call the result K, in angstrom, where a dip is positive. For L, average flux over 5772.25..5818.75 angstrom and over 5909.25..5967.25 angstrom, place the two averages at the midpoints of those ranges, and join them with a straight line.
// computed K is 0.2 angstrom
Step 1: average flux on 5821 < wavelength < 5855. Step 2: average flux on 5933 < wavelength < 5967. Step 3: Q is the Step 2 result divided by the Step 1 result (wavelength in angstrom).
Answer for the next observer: 0.96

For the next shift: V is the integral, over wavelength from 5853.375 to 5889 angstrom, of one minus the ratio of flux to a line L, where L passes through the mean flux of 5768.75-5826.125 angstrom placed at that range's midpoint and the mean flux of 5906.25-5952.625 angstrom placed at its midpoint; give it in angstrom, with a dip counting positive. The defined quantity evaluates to -2.0 angstrom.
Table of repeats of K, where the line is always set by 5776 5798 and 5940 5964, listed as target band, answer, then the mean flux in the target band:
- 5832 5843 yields 0.1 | 7.56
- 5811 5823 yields 0.1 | 7.65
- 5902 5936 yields 2.4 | 6.93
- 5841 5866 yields -0.3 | 7.7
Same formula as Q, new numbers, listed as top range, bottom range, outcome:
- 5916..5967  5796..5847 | 0.94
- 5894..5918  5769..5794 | 0.93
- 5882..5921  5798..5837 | 0.97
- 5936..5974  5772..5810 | 0.96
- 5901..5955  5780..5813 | 0.91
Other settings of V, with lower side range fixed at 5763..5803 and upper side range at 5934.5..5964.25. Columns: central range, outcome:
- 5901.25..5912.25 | 0.20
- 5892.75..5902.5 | -0.23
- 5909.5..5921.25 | 0.93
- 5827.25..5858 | -0.22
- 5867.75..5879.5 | -0.50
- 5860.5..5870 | -0.16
